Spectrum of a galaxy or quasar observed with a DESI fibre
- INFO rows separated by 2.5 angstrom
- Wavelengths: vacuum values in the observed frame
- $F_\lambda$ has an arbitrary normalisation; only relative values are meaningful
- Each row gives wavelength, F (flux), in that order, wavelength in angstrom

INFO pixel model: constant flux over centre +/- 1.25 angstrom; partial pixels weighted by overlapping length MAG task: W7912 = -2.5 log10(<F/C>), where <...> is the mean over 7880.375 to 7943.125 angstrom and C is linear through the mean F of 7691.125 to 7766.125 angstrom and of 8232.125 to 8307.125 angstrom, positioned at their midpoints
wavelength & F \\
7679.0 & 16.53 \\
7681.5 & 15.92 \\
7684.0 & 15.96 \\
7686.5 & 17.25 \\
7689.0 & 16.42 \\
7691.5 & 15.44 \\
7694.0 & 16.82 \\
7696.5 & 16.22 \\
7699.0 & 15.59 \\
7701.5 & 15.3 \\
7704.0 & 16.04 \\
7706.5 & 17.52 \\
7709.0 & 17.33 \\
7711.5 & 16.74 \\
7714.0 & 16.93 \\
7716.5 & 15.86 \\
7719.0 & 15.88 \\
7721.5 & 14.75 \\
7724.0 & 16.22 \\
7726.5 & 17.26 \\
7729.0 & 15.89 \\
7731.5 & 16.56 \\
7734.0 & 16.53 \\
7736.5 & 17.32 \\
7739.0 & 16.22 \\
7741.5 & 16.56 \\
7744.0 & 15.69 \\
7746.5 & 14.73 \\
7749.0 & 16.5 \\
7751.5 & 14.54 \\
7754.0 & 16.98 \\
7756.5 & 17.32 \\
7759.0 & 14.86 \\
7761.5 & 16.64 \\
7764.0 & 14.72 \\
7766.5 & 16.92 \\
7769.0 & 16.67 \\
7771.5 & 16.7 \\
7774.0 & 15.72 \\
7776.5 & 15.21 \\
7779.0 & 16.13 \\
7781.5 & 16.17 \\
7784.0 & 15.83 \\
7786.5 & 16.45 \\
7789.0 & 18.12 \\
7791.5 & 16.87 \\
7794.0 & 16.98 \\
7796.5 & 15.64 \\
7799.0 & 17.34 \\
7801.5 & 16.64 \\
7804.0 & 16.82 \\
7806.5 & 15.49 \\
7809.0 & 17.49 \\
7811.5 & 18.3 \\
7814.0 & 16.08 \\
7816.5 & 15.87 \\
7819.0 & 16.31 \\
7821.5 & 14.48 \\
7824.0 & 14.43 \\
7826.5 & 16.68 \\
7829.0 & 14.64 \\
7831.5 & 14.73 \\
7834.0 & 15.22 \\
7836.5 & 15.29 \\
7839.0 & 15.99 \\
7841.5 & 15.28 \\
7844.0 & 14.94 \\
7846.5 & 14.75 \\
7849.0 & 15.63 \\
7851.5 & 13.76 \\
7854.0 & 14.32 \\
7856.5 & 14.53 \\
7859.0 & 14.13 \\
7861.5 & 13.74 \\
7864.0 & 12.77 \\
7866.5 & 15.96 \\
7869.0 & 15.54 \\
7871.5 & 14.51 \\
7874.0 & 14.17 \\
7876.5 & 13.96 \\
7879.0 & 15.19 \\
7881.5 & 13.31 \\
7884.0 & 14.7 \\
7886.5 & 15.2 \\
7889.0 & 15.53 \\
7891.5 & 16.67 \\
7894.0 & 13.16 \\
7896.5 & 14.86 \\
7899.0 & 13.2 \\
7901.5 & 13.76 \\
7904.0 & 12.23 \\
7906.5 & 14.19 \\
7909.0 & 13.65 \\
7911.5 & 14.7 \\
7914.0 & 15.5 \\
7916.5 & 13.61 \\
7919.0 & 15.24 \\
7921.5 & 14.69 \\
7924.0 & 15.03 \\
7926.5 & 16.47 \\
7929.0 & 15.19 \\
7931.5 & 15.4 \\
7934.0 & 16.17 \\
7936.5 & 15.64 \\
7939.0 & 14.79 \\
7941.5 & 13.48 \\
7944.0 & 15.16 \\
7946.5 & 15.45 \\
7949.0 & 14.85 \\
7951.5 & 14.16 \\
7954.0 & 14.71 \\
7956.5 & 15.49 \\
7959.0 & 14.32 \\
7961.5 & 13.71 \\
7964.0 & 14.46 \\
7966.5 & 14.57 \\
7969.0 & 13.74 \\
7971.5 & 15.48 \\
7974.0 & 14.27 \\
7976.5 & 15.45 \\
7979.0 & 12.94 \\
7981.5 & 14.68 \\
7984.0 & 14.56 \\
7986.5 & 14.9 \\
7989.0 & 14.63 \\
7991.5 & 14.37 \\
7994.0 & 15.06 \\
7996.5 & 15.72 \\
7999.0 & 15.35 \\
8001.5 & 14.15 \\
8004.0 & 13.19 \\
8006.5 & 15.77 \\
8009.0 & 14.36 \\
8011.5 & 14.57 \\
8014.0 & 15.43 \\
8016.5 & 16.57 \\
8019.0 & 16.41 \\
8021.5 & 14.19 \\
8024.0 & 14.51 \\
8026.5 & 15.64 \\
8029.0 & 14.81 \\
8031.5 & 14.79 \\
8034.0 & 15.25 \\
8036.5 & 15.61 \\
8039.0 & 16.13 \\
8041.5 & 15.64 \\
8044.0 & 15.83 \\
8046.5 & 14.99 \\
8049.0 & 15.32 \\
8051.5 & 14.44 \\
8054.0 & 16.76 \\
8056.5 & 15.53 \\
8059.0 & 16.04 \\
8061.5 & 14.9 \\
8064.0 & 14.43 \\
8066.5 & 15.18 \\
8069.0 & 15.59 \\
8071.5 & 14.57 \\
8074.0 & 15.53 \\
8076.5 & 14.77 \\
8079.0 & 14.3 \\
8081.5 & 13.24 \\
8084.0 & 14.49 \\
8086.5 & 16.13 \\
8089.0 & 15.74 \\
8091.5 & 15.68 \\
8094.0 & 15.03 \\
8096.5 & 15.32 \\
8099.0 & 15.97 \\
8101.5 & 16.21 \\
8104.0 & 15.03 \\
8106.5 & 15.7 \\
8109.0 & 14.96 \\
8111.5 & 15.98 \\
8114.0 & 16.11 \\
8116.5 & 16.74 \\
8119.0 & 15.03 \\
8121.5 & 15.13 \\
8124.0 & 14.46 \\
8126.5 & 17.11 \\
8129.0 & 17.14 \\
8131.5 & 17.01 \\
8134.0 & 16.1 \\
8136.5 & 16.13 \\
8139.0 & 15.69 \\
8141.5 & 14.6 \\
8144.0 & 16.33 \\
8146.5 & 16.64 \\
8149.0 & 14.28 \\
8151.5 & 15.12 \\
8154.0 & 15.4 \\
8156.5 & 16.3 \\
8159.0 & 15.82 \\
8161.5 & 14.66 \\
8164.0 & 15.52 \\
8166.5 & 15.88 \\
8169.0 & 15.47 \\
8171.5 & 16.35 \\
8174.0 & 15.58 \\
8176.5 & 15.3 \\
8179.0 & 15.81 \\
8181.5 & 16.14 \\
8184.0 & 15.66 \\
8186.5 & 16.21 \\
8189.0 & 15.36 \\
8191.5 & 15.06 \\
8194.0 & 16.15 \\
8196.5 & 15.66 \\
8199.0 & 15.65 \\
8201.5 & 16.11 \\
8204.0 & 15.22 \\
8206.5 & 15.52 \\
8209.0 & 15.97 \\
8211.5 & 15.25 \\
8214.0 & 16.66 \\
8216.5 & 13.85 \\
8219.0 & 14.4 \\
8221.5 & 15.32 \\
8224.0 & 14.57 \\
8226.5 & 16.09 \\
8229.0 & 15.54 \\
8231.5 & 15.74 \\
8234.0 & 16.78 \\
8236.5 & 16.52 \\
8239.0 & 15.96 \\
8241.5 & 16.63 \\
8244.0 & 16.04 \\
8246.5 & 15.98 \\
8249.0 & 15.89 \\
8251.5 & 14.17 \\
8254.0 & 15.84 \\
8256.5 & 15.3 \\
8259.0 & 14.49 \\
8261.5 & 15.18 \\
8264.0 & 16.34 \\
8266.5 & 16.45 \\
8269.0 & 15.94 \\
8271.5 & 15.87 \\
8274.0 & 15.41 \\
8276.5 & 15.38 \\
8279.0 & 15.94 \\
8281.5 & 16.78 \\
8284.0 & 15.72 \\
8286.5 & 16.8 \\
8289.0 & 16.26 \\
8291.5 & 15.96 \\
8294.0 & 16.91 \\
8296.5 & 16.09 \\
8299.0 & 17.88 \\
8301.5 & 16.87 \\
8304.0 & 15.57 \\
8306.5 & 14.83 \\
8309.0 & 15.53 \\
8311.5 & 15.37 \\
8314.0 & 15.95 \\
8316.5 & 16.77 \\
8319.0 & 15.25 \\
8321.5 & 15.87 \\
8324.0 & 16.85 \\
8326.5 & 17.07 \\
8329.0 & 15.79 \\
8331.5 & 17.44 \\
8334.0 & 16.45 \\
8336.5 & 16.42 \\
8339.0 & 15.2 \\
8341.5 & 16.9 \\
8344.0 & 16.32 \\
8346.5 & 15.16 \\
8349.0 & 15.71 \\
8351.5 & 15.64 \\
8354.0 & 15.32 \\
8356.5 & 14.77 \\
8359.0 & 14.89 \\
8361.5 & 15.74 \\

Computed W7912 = 0.10 mag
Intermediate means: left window 16.2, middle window 14.7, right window 16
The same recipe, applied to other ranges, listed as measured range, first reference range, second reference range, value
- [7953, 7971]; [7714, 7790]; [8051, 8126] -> 0.08 mag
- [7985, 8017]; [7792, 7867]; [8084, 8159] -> 0.05 mag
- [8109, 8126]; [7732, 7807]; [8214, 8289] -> 0.02 mag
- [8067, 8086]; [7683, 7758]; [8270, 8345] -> 0.11 mag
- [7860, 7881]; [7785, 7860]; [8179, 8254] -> 0.10 mag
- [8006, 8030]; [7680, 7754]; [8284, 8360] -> 0.06 mag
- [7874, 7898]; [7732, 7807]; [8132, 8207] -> 0.10 mag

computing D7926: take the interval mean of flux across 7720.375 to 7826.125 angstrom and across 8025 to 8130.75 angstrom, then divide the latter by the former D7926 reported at 0.9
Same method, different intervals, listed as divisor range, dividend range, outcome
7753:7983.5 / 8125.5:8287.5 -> 1.04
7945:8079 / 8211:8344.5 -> 1.06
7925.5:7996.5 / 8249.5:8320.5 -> 1.07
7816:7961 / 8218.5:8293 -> 1.07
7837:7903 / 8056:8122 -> 1.05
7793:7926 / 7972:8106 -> 1.00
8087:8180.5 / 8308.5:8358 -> 1.02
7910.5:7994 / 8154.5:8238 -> 1.06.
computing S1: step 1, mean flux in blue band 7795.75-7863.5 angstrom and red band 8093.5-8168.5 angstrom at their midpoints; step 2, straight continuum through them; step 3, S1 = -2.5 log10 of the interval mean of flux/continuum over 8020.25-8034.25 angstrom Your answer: 0.06 mag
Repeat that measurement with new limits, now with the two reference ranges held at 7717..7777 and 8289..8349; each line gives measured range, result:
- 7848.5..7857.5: 0.12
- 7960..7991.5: 0.12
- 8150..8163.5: 0.05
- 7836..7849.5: 0.06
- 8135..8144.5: 0.04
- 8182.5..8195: 0.03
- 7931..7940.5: 0.05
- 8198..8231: 0.05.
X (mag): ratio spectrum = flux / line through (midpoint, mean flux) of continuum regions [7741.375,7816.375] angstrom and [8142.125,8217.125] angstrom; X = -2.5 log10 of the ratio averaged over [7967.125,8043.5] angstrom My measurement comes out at 0.07 mag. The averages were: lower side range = 16.3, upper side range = 15.6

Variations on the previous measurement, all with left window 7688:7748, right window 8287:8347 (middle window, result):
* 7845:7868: 0.129 mag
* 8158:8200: 0.038 mag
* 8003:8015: 0.109 mag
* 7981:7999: 0.094 mag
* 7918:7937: 0.052 mag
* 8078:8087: 0.129 mag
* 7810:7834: 0.035 mag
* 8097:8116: 0.033 mag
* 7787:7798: -0.042 mag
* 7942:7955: 0.101 mag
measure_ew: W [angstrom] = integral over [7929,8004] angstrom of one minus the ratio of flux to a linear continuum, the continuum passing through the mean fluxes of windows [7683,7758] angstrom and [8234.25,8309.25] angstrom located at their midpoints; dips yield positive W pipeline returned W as 6.55 angstrom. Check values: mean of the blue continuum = 16.3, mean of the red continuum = 16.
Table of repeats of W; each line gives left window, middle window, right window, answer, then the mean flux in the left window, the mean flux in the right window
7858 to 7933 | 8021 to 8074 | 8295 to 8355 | -0.6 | 14.5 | 16.1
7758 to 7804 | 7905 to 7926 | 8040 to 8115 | 1.7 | 16.3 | 15.3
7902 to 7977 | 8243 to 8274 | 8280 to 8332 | 0.8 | 14.7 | 16.2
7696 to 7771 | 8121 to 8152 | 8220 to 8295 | 0.1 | 16.2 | 15.9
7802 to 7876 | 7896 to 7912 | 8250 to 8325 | 1.7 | 15.2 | 15.9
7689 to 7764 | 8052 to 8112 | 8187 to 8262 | 1.8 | 16.2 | 15.6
